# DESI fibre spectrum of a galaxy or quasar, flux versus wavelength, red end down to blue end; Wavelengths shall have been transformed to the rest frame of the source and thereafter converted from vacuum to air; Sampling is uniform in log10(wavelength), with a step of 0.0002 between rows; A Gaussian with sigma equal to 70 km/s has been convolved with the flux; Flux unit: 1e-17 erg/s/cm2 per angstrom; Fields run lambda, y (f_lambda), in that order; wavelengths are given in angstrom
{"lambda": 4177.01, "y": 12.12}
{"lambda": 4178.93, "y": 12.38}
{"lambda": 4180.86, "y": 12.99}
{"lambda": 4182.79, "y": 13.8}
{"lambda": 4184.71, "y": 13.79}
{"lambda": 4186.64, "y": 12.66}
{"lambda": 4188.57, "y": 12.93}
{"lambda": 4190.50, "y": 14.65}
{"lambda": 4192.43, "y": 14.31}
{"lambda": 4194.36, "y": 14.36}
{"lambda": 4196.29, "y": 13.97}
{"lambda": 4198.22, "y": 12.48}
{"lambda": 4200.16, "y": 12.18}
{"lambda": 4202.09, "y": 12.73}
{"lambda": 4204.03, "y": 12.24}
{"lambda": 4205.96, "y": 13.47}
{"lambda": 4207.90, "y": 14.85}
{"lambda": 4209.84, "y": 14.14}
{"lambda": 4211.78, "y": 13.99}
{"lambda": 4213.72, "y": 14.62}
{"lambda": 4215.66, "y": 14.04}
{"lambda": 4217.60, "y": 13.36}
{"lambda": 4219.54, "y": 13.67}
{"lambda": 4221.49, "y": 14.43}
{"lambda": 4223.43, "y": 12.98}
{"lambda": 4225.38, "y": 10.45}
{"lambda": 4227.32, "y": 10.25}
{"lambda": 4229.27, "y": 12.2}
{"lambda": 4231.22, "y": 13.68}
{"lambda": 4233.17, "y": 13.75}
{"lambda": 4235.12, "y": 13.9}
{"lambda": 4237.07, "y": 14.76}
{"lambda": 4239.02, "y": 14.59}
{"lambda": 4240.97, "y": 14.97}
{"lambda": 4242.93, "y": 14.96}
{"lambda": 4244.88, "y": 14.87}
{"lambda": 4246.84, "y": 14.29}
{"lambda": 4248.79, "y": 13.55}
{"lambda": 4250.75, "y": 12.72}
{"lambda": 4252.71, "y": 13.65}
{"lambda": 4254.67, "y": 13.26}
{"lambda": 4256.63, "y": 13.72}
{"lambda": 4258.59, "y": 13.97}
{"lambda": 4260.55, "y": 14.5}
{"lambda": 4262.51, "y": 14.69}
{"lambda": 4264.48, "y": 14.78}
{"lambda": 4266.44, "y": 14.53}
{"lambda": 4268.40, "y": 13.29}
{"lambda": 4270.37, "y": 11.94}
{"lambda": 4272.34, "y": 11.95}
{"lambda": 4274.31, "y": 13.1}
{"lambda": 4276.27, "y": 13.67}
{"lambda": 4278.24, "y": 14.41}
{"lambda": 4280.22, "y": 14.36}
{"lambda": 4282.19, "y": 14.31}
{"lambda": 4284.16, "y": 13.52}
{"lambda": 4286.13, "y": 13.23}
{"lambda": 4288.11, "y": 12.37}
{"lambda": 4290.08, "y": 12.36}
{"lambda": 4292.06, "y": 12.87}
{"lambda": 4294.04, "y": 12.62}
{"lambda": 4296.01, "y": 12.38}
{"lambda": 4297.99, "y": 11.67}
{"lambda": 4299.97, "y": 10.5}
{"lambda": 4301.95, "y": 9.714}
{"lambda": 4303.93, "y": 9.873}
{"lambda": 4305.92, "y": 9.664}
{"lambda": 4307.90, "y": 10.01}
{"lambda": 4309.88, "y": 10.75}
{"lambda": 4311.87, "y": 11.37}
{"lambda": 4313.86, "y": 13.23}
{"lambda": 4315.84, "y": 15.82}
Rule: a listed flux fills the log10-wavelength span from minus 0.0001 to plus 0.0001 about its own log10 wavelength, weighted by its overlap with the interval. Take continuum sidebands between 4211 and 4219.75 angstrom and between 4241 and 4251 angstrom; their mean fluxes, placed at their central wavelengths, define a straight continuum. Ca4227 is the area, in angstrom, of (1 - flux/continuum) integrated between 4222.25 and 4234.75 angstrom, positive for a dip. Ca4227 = 1.6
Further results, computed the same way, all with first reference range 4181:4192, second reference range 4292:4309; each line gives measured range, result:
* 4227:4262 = -4.6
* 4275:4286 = -2.5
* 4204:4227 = -1.0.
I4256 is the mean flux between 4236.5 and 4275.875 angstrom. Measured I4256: 13.9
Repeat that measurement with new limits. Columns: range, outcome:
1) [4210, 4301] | 13.4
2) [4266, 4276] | 12.9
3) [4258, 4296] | 13.5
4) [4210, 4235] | 13.2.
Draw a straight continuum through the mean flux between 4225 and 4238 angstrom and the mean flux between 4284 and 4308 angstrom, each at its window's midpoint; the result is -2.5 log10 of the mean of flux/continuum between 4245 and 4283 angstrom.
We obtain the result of -0.13 mag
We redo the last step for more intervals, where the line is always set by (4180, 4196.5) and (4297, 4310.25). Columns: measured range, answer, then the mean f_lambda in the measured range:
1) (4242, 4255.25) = -0.17 mag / 13.9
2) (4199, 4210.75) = 0.00 mag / 13.2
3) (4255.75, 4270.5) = -0.22 mag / 14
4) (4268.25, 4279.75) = -0.17 mag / 13.1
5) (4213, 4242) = -0.07 mag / 13.4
